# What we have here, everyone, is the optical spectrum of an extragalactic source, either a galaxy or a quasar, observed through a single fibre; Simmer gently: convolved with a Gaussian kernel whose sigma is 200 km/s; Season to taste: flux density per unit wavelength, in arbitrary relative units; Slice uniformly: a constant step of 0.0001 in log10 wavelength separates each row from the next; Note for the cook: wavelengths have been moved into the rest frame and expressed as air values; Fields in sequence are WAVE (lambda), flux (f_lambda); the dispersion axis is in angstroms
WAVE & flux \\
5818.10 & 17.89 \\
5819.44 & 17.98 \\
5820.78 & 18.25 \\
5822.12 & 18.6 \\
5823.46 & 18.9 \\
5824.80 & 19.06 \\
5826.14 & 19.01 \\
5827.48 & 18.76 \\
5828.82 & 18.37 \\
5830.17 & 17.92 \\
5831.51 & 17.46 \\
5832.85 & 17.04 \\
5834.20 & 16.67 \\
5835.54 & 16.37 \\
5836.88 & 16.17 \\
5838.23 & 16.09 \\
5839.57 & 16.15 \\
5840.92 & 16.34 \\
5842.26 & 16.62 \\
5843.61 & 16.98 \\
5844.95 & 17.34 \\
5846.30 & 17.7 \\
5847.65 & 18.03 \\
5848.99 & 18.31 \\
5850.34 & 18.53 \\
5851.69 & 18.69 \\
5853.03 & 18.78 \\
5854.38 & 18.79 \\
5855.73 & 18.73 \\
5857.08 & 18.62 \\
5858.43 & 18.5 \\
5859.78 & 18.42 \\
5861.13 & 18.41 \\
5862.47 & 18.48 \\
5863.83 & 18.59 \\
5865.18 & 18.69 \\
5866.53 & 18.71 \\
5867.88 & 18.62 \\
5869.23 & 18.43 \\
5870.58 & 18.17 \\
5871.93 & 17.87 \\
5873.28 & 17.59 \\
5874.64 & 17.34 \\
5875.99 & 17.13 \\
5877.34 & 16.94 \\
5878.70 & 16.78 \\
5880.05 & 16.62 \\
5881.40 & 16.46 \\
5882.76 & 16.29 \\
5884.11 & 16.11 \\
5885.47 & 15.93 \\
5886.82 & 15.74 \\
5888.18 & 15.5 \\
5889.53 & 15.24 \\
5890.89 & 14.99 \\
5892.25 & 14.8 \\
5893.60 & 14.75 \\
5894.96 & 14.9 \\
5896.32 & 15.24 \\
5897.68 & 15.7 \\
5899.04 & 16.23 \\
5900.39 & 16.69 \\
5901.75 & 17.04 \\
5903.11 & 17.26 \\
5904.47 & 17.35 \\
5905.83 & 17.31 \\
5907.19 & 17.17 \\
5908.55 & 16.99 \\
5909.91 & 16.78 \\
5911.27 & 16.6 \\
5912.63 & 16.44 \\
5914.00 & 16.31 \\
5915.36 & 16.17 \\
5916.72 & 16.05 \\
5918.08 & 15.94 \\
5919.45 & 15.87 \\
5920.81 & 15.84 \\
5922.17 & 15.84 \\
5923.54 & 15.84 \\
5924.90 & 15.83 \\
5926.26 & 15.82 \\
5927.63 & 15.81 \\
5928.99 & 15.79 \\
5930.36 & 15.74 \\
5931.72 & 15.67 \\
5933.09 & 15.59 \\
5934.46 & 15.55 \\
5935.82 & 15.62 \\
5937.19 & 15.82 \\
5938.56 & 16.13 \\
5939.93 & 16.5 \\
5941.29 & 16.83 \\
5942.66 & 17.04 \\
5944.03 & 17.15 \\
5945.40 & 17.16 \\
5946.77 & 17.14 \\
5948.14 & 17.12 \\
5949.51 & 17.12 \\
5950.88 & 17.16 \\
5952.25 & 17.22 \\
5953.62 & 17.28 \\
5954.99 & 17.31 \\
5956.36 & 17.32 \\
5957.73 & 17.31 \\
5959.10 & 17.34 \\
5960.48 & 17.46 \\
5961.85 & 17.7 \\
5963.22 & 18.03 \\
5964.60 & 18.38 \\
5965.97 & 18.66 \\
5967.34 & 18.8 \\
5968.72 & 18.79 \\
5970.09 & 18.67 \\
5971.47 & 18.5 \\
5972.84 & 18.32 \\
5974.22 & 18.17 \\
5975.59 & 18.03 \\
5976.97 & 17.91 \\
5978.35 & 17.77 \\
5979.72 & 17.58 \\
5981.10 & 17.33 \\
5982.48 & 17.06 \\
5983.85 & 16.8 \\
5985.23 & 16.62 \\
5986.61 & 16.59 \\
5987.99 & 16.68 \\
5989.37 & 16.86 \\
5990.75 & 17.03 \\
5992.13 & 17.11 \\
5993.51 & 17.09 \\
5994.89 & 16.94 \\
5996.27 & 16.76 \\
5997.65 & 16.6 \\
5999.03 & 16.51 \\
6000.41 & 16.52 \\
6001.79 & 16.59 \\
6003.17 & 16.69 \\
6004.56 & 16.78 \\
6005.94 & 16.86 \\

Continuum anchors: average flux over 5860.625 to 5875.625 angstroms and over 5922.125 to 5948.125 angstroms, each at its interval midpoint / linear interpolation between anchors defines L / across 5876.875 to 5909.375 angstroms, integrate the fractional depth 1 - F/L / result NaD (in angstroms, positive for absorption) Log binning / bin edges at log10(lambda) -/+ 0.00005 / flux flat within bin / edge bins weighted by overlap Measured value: 2.4 angstroms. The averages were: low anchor 18.2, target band 16.2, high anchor 16.2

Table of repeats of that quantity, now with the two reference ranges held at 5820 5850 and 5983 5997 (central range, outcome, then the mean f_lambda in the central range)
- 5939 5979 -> -1.6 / 17.7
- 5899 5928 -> 1.3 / 16.4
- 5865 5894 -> 1.0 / 16.7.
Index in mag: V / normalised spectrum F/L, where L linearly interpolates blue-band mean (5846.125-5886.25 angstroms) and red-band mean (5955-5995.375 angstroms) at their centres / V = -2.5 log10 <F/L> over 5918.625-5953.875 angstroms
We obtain 0.09 mag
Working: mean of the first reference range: 17.9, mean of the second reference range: 17.6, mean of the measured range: 16.3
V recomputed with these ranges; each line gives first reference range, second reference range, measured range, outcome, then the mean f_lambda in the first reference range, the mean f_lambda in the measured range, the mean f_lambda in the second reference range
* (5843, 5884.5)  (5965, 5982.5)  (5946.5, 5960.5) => 0.05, 17.9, 17.2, 18.2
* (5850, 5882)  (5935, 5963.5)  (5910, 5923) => 0.08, 18.1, 16.1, 17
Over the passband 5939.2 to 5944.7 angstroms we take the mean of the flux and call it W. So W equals 16.9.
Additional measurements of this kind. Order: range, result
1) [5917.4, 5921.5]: 15.9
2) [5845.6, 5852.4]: 18.3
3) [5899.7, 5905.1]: 17.1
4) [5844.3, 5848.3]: 17.7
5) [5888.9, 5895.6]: 14.9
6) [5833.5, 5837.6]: 16.4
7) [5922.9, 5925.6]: 15.9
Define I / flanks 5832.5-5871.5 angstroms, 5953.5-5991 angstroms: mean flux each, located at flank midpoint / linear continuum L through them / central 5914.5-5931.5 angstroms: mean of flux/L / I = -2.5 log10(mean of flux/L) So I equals 0.12 mag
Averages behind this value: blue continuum 17.8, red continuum 17.7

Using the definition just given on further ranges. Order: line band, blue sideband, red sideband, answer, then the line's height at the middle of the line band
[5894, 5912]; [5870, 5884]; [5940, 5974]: 0.047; 17.3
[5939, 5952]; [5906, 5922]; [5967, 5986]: 0.007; 17.1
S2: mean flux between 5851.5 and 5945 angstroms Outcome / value 16.7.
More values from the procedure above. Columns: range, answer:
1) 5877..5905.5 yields 16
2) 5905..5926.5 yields 16.3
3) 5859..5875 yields 18.3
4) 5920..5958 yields 16.4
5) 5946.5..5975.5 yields 17.8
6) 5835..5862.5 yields 17.7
